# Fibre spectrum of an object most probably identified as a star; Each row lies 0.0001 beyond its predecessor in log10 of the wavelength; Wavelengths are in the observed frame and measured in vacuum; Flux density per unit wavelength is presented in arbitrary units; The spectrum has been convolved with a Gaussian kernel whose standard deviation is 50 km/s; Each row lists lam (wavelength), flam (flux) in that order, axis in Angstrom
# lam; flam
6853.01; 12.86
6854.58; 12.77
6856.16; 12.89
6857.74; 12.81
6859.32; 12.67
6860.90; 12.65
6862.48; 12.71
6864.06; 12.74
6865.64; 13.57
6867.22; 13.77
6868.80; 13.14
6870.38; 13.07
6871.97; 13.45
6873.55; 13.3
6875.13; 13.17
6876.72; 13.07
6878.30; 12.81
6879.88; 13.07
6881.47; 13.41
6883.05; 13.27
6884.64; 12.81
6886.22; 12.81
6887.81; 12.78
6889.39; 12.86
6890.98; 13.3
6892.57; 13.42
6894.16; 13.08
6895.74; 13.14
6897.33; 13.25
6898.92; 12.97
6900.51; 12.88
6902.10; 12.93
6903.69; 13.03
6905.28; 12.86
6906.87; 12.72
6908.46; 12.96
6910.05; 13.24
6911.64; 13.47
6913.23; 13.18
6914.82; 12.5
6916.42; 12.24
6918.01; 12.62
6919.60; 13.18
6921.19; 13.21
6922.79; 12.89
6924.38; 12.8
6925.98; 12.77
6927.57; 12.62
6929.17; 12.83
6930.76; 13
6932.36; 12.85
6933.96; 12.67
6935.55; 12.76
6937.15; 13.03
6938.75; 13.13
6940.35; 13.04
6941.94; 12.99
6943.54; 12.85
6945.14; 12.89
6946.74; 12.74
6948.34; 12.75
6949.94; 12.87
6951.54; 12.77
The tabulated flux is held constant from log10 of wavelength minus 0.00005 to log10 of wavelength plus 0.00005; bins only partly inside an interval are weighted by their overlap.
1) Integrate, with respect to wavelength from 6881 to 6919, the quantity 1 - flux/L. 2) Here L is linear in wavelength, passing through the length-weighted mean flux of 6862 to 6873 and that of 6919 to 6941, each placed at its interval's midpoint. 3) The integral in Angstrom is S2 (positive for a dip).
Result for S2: 0.2 Angstrom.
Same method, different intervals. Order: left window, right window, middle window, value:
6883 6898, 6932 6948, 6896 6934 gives 0.2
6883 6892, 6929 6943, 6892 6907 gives -0.1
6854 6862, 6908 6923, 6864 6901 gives -0.9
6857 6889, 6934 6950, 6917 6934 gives 0.1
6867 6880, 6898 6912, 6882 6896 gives 0.0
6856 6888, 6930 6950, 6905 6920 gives 0.1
